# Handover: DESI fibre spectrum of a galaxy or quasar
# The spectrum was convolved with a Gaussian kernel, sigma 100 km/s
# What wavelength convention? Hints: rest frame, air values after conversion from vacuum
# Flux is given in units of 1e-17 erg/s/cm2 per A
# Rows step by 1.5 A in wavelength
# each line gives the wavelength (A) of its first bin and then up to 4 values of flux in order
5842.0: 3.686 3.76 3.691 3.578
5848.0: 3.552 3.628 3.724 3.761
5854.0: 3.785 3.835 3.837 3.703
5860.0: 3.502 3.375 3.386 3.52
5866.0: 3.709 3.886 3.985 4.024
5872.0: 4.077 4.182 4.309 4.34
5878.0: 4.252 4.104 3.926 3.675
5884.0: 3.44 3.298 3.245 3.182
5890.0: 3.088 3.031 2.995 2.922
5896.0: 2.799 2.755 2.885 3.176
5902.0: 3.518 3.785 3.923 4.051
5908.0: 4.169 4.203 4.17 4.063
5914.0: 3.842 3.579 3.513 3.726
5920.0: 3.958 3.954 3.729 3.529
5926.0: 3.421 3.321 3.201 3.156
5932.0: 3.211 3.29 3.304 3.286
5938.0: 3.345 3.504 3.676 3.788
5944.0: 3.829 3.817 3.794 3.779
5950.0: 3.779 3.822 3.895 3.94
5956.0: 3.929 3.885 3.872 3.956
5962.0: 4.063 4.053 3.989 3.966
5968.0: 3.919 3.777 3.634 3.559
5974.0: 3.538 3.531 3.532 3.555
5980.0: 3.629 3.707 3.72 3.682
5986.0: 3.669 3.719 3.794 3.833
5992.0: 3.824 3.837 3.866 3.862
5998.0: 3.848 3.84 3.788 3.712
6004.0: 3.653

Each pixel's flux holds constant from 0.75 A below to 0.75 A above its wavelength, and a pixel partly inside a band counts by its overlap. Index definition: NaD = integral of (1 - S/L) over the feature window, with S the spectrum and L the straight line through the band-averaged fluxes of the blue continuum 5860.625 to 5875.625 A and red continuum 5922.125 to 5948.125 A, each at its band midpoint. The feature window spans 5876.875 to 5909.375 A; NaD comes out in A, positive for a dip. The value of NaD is 2.1 A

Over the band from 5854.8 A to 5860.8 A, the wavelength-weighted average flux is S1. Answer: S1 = 3.72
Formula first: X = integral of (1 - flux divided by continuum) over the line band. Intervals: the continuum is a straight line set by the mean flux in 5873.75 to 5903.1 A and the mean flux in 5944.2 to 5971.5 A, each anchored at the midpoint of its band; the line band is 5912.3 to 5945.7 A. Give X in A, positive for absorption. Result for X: 1.3 A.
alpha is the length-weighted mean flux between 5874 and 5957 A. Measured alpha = 3.61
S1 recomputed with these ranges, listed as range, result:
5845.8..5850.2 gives 3.59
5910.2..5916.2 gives 3.92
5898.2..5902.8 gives 3.19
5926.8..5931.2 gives 3.23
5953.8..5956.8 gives 3.93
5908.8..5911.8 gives 4.18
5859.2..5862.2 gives 3.44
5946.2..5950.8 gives 3.78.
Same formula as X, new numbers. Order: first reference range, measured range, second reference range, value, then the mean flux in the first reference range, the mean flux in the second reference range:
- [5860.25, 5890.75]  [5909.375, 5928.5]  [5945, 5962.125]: 0.34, 3.75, 3.87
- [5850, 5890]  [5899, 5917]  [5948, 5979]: -0.13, 3.76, 3.81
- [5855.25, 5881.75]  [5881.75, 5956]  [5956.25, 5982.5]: 5.60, 3.89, 3.78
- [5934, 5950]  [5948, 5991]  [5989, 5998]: -0.58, 3.61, 3.84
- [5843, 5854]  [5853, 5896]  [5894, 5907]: -1.92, 3.68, 3.31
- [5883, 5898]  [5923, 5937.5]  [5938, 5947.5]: 0.93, 3.09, 3.7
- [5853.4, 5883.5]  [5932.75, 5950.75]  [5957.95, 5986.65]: 0.90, 3.87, 3.76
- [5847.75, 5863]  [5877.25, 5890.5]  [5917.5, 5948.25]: 0.11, 3.66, 3.55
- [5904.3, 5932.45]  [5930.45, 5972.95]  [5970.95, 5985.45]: -0.80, 3.73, 3.61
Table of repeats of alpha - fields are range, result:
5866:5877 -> 4.08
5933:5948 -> 3.57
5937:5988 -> 3.76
